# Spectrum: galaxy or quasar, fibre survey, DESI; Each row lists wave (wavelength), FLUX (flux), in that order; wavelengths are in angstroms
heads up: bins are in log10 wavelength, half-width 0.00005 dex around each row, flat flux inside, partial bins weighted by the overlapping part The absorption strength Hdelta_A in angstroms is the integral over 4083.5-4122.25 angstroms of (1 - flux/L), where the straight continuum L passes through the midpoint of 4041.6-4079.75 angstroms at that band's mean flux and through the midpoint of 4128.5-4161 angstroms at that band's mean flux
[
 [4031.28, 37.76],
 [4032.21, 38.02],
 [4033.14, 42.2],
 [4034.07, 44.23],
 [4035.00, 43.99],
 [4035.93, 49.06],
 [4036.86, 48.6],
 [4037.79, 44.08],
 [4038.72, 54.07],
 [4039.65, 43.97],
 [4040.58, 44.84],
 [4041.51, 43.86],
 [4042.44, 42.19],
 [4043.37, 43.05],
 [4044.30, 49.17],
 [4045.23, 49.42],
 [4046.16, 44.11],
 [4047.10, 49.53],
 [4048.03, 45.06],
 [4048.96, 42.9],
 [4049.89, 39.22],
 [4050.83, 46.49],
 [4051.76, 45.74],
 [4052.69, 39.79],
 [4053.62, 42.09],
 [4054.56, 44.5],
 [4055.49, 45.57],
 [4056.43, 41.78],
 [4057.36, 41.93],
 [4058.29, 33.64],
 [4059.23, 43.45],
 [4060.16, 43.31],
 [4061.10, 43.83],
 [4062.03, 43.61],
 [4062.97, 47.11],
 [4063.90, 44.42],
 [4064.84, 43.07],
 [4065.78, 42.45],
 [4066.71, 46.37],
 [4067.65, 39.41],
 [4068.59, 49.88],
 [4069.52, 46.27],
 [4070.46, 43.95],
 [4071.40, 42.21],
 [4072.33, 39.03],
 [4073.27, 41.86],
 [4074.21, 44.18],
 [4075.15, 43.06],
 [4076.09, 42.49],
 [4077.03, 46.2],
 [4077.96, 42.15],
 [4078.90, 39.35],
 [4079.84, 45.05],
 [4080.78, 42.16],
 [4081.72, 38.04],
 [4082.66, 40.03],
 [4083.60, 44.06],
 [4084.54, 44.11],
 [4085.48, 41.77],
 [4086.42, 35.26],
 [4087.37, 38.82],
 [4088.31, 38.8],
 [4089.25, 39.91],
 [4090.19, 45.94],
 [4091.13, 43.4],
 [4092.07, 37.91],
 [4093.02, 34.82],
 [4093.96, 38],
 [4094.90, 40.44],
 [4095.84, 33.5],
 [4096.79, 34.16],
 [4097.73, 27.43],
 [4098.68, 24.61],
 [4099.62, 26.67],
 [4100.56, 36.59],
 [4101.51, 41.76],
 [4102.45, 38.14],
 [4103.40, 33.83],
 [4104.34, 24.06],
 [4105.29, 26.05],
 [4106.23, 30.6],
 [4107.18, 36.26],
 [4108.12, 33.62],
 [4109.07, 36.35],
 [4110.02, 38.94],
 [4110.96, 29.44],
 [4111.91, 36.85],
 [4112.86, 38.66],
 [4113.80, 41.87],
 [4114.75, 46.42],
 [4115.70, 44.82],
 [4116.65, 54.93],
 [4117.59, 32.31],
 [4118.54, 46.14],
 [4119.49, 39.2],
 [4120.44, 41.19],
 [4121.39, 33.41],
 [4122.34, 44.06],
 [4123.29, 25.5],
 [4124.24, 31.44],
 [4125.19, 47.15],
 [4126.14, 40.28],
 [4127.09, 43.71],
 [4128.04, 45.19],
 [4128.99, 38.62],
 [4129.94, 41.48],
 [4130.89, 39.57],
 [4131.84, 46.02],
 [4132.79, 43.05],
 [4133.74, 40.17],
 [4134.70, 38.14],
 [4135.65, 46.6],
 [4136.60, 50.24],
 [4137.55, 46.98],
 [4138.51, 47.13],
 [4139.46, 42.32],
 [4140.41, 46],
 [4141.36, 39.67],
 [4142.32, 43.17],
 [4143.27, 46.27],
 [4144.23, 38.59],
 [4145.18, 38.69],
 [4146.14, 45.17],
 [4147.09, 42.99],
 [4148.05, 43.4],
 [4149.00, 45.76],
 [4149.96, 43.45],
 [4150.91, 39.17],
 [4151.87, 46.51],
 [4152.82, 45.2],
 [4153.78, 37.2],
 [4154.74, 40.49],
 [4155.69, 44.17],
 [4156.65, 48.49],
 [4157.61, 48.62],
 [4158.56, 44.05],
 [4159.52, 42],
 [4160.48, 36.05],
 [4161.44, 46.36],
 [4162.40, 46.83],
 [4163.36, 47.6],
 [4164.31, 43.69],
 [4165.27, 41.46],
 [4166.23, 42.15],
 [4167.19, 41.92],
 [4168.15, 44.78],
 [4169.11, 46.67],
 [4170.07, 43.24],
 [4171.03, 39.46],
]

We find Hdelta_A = 5.38 angstroms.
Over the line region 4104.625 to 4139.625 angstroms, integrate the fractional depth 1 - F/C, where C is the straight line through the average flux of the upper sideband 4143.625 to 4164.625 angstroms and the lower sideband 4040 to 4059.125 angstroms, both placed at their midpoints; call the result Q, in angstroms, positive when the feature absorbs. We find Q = 2.8 angstroms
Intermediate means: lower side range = 43.7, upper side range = 43.4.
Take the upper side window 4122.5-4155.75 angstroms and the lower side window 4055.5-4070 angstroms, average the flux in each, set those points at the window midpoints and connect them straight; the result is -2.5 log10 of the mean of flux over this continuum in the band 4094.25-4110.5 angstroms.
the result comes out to 0.28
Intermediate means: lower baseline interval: 43.4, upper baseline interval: 42.3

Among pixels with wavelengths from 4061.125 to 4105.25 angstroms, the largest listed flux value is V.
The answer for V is 49.88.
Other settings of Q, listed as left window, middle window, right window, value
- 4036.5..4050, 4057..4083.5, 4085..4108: -1.6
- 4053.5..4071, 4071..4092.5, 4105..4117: -0.1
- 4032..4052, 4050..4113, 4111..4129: 4.8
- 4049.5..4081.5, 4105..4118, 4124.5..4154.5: 1.6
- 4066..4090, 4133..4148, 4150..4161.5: -0.2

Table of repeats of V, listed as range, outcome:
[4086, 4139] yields 54.93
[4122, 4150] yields 50.24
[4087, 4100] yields 45.94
